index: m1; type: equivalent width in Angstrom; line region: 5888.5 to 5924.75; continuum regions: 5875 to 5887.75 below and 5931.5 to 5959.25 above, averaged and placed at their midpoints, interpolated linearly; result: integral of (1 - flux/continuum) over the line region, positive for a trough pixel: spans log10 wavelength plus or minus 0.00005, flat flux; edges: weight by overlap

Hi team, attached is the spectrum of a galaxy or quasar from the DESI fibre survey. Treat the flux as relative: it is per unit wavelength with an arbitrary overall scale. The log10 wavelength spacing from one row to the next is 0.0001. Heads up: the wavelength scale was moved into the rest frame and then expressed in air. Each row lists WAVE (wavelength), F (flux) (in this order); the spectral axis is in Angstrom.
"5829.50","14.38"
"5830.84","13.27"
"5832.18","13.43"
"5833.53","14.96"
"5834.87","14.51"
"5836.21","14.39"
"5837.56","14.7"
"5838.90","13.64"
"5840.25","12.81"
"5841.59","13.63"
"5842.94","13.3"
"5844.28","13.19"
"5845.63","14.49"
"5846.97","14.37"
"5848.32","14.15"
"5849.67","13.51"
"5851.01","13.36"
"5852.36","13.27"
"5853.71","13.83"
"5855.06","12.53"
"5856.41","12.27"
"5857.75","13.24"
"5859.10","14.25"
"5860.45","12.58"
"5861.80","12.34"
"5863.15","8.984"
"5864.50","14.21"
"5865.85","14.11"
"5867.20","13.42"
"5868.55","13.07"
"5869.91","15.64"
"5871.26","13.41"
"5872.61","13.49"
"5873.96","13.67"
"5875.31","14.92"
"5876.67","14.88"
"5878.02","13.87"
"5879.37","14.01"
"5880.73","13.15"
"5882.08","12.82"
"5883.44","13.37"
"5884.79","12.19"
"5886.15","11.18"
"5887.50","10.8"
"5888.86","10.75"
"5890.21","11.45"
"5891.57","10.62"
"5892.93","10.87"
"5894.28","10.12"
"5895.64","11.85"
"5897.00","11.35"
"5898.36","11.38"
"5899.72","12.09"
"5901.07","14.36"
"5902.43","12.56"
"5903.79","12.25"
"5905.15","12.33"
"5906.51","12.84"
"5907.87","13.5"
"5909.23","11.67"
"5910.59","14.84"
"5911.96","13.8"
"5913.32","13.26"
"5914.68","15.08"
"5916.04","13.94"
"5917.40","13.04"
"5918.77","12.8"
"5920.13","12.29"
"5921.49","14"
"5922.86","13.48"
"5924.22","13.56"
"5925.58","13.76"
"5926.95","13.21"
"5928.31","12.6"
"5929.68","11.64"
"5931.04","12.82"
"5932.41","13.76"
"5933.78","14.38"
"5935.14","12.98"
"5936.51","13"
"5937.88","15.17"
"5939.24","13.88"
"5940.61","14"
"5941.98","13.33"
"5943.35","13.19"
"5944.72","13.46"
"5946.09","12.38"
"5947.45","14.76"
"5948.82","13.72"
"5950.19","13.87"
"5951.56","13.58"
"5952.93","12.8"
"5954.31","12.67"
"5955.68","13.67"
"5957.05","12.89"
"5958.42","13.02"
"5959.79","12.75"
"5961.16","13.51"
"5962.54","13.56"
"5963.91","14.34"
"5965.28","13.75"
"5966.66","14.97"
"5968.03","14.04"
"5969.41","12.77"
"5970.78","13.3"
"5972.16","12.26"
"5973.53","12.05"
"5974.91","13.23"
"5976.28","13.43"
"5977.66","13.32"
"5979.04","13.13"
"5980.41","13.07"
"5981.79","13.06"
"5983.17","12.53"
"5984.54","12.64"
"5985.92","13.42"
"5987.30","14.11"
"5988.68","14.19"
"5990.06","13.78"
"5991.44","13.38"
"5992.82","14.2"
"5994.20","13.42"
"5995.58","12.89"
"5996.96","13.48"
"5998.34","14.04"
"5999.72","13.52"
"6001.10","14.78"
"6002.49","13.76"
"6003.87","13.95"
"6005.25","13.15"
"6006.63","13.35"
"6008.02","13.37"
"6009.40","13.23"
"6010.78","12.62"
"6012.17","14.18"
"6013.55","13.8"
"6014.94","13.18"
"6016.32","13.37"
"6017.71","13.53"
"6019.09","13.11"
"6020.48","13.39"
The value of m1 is 1.9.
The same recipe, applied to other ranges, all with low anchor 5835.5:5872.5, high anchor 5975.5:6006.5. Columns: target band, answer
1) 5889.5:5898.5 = 1.59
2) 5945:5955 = 0.07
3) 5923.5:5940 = 0.10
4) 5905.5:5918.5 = -0.03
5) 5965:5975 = 0.16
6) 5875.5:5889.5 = 0.69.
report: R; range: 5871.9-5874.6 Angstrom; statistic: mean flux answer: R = 13.6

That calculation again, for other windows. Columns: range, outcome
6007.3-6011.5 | 13.1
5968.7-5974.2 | 12.6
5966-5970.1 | 13.9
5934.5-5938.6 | 13.7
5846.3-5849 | 14.2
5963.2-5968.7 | 14.3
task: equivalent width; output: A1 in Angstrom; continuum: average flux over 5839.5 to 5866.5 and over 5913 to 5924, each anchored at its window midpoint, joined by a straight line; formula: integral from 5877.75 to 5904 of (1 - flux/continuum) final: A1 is 2.7 Angstrom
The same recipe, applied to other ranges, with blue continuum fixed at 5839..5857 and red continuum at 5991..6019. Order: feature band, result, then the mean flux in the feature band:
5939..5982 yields 0.5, 13.4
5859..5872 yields 0.3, 13.2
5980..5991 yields 0.1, 13.4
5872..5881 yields -0.4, 14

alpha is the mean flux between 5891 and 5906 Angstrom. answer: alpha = 11.8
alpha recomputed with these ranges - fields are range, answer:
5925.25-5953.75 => 13.4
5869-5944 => 13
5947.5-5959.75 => 13.3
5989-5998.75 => 13.6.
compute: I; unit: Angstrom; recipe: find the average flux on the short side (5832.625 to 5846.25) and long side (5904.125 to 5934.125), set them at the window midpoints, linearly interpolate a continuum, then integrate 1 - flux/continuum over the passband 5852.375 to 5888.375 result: 1.40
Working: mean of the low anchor 13.9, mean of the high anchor 13.3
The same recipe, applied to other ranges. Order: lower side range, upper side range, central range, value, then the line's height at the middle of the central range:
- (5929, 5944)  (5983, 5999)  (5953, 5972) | 0.11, 13.5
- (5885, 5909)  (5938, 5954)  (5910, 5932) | -1.26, 12.7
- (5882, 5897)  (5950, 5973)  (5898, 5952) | -4.19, 12.4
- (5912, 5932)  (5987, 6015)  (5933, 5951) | -0.45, 13.4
